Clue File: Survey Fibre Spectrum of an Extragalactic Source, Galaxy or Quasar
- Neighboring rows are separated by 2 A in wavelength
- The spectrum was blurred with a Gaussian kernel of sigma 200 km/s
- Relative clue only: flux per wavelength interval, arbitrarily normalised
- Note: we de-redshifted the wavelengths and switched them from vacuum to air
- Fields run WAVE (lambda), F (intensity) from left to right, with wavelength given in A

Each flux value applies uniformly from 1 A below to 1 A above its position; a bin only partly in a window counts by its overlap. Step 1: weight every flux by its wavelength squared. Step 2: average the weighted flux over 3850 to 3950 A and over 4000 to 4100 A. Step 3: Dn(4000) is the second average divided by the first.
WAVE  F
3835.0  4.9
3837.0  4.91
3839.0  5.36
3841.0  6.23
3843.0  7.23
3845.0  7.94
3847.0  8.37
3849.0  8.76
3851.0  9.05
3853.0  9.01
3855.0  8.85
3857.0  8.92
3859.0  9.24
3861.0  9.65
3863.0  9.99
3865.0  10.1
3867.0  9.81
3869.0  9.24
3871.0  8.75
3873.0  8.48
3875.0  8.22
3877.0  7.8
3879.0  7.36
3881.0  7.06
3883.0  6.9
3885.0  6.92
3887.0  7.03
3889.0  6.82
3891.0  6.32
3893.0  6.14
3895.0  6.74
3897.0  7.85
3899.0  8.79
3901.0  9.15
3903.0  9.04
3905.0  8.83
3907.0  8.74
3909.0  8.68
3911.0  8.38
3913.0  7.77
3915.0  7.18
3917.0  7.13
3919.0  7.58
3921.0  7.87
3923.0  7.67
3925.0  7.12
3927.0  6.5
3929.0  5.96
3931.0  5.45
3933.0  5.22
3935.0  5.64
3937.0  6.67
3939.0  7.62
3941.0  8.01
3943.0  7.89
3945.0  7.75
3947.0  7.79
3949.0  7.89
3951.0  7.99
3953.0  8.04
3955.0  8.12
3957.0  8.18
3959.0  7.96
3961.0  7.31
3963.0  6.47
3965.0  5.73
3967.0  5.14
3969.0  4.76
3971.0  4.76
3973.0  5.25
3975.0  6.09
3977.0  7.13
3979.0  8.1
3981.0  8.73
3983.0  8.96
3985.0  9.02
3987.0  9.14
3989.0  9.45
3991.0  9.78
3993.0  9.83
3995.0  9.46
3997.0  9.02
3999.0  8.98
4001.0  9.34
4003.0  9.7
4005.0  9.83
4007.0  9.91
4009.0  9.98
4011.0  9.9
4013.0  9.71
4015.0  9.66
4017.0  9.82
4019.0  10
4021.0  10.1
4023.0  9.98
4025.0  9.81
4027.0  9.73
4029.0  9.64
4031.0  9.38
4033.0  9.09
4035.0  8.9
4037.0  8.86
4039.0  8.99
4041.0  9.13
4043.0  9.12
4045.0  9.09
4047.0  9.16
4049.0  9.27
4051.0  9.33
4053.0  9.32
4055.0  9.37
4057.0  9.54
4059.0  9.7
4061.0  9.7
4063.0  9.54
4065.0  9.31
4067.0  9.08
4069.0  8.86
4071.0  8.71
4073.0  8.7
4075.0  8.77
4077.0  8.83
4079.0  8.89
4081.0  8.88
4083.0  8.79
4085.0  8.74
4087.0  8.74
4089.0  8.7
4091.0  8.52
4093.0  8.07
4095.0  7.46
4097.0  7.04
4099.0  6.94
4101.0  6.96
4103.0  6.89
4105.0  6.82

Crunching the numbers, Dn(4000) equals 1.3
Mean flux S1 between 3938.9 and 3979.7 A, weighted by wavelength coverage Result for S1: 7.03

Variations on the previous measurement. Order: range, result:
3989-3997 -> 9.58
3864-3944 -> 7.61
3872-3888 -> 7.47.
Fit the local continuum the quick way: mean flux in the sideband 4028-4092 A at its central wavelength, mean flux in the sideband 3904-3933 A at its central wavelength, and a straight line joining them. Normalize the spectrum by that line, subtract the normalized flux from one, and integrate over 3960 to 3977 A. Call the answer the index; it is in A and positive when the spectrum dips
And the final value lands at 4.73 A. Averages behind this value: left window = 7.41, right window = 9.08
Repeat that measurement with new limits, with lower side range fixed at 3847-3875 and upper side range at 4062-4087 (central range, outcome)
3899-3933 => 5.4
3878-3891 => 3.1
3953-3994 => 6.9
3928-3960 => 6.4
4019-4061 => -2.1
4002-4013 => -1.1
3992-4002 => -0.4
